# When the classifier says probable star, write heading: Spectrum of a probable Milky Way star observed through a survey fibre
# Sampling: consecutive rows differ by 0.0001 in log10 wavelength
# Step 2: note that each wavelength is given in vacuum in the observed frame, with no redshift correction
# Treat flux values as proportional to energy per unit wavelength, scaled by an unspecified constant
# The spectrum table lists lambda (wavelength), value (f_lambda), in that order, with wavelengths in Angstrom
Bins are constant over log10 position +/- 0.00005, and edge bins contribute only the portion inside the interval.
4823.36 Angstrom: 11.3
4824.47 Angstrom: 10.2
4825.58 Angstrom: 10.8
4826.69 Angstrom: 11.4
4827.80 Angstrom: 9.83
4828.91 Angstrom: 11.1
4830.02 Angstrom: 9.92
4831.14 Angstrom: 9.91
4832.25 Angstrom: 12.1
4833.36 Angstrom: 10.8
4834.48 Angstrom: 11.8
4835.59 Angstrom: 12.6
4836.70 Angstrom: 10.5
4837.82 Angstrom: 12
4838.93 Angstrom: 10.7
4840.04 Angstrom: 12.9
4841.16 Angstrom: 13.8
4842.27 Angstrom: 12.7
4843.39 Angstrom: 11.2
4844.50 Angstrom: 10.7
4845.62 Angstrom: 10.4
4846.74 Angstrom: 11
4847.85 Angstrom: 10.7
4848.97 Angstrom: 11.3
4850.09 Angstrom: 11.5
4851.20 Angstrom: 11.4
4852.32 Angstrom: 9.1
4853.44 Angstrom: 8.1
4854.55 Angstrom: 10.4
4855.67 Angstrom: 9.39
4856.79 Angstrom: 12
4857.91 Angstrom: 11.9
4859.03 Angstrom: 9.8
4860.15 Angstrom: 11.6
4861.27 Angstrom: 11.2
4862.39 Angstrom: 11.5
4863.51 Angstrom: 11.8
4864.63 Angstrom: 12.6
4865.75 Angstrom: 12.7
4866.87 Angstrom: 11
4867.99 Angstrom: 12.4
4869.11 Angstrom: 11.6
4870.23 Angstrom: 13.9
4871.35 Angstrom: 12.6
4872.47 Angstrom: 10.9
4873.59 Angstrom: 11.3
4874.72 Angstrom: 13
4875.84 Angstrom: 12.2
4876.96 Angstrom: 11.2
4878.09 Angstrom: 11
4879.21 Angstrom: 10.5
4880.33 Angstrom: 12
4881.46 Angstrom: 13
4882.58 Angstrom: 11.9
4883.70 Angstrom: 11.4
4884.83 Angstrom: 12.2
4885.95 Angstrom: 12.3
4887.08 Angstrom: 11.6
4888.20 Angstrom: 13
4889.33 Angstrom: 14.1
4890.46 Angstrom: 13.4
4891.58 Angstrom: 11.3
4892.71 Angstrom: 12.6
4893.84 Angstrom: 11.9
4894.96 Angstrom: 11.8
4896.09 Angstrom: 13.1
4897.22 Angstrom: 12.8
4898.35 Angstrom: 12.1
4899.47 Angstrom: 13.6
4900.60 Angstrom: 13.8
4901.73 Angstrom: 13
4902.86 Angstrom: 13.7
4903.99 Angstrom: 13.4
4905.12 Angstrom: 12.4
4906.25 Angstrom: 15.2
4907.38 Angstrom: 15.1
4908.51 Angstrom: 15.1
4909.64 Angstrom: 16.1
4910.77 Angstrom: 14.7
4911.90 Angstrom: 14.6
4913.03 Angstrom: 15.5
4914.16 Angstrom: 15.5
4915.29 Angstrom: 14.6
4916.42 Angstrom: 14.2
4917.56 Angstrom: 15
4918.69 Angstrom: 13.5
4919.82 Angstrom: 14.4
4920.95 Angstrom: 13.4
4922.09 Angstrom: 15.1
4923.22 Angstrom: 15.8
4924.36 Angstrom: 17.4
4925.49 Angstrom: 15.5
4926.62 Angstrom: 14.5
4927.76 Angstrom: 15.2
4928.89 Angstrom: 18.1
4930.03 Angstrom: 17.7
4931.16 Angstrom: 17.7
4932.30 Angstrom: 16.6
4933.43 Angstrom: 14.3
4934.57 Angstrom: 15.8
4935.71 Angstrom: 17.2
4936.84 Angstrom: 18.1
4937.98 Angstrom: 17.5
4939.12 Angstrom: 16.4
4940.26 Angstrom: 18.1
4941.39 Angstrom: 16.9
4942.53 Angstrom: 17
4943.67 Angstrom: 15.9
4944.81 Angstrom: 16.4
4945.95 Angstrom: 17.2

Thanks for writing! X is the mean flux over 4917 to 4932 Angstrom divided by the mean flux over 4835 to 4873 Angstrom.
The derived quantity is 1.4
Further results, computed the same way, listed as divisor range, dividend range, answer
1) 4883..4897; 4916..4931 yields 1.25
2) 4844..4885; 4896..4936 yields 1.31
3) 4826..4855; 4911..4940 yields 1.42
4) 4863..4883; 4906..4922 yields 1.23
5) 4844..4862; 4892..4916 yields 1.30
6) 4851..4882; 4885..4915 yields 1.18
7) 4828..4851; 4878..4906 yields 1.10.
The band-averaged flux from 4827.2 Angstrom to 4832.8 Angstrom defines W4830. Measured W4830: 10.6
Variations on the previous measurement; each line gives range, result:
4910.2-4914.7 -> 15.1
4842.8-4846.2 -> 10.8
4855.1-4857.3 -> 10.6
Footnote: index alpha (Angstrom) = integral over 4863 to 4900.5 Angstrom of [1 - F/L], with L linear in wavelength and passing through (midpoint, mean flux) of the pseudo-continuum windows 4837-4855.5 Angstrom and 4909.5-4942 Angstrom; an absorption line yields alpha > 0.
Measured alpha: 2.7 Angstrom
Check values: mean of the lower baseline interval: 11.1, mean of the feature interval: 12.2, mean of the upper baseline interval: 15.8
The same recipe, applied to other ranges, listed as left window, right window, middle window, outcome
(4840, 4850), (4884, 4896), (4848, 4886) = 1.61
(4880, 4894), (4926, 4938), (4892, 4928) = 0.82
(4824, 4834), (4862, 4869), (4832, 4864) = 0.43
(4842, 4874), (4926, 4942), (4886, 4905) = 1.56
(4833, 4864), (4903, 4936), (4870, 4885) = 1.11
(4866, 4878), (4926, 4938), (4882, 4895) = 0.91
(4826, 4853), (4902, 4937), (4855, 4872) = 0.98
